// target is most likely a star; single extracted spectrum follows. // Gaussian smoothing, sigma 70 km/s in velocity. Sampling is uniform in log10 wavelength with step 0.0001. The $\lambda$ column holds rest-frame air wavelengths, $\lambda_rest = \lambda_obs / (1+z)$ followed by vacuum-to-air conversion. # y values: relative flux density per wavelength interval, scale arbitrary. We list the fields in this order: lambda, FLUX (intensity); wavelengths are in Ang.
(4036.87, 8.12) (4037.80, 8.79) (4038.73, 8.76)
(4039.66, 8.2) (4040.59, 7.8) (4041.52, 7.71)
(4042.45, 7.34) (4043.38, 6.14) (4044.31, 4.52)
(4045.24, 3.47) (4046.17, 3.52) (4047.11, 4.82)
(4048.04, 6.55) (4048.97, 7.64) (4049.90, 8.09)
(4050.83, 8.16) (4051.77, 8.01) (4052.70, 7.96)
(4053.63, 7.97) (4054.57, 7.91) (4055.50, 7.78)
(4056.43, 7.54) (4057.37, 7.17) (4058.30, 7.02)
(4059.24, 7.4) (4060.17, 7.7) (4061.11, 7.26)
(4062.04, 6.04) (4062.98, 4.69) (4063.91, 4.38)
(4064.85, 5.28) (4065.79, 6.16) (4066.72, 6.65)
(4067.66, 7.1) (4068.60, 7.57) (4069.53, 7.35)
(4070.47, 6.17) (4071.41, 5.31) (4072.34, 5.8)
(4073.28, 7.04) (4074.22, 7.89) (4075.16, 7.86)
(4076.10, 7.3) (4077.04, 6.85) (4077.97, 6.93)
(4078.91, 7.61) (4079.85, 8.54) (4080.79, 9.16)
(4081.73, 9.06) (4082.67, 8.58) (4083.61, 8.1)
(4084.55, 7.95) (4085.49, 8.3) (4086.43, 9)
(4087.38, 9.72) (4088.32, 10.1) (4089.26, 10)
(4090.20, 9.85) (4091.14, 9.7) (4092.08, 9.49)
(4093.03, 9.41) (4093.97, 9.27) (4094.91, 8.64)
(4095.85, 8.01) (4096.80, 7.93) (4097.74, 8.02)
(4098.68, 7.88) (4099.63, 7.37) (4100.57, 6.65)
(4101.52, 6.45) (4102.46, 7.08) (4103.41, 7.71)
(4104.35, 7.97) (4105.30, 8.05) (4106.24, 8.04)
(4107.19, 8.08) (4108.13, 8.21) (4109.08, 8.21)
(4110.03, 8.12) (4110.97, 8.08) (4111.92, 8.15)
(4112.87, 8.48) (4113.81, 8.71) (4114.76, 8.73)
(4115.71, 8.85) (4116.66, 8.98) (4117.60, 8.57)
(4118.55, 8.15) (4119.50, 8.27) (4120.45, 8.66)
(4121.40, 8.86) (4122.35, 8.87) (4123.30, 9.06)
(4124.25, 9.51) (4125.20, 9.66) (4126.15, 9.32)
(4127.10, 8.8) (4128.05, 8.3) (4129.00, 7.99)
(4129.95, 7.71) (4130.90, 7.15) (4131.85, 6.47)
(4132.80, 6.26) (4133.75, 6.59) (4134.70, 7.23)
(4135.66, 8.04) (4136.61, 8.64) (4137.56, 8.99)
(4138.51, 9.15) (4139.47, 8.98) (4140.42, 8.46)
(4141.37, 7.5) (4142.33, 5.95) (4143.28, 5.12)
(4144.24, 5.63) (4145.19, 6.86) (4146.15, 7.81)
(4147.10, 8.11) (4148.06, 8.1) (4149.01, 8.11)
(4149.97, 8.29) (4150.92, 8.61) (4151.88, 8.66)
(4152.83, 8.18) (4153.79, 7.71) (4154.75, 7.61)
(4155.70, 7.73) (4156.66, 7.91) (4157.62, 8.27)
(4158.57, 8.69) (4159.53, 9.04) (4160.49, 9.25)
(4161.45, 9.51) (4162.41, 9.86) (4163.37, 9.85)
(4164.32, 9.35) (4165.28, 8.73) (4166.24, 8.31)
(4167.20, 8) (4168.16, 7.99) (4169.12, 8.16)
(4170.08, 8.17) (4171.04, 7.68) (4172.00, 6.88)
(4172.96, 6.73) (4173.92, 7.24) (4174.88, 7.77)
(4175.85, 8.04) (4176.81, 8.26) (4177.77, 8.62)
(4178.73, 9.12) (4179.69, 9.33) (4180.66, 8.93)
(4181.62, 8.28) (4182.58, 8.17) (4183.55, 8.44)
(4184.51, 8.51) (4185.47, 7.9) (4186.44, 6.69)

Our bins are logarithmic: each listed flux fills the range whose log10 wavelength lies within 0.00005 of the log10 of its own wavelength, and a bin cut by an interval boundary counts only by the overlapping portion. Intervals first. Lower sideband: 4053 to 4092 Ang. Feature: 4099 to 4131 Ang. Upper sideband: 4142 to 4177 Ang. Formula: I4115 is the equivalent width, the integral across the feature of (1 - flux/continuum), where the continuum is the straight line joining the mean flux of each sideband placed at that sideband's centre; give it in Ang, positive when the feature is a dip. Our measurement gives -2.0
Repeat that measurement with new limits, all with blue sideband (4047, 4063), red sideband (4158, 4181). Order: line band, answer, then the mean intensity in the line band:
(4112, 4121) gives -0.7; 8.58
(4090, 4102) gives -0.9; 8.32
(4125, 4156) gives 1.5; 7.8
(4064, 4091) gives -0.6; 7.74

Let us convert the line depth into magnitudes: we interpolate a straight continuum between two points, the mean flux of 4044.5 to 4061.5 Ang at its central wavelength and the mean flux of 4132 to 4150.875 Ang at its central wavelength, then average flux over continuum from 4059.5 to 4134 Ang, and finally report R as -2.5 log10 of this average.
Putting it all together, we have -0.09 mag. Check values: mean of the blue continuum 6.96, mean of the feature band 7.93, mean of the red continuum 7.58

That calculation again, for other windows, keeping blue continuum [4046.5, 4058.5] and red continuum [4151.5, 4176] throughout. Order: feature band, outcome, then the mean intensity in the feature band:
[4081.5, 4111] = -0.089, 8.41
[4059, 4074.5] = 0.169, 6.43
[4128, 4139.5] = 0.041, 7.75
